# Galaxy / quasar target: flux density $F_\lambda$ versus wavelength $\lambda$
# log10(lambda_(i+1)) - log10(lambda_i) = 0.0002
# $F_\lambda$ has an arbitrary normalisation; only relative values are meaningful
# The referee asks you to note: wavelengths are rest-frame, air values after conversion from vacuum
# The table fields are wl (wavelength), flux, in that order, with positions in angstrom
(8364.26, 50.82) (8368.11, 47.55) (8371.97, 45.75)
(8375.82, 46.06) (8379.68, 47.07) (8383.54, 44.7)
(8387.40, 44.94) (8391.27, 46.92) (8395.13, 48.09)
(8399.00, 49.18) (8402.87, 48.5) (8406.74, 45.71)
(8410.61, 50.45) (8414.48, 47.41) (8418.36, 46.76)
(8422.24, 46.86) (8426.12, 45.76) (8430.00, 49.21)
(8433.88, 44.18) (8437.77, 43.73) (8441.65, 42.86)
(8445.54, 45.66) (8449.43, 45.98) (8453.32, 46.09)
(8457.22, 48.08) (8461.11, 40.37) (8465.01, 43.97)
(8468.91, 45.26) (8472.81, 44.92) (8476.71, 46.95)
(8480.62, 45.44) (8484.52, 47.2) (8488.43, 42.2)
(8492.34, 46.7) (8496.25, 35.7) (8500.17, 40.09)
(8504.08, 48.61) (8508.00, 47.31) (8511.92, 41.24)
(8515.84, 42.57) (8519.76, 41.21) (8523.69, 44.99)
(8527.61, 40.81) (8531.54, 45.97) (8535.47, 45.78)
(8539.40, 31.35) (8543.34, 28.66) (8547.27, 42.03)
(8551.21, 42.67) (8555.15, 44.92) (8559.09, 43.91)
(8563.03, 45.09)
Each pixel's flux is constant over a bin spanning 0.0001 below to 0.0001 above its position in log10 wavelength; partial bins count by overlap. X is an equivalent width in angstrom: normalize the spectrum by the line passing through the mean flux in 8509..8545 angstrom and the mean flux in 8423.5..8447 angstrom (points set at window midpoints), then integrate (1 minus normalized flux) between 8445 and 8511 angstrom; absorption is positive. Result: -2.43 angstrom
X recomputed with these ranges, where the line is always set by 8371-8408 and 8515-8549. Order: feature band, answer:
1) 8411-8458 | -1.52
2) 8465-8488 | -1.47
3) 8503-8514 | -1.09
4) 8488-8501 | 0.26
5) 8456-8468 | -0.15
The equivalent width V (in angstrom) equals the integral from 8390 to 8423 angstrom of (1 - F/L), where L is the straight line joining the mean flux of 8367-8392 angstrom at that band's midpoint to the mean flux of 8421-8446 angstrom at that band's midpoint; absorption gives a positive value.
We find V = -1.5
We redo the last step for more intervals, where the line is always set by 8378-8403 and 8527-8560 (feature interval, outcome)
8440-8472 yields -0.4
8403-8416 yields -0.5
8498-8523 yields -0.9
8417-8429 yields -0.3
